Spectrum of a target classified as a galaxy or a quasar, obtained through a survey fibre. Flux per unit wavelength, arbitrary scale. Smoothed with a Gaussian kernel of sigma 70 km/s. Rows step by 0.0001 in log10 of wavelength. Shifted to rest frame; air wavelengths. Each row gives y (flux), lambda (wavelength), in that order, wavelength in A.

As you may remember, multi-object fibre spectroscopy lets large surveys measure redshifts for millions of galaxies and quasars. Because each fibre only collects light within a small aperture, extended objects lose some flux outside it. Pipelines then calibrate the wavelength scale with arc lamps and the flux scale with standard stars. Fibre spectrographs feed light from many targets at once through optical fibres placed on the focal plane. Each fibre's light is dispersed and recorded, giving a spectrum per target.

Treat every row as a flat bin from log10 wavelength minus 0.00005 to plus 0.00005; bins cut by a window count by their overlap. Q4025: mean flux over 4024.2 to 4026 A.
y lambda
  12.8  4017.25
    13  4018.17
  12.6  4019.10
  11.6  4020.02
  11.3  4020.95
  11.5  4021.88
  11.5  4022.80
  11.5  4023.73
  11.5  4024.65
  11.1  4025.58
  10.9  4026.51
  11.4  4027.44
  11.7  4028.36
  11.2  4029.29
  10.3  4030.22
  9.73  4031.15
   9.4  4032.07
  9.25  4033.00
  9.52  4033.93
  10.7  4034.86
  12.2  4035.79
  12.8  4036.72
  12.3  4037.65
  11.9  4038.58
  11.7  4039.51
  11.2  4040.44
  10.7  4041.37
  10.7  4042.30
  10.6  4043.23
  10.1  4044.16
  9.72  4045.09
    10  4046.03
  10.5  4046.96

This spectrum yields 11.3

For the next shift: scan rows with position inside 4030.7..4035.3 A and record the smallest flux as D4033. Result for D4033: 9.25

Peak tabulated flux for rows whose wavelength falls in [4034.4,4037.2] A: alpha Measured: 12.8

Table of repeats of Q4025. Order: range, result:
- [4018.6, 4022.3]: 11.7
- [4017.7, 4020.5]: 12.4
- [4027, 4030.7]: 11.1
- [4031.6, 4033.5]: 9.36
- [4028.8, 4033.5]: 9.98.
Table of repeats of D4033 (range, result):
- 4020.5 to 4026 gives 11.1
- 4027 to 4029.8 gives 11.2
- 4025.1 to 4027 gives 10.9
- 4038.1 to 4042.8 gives 10.7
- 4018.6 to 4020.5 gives 11.6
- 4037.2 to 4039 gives 11.9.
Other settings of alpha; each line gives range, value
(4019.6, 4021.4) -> 11.6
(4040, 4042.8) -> 11.2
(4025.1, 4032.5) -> 11.7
